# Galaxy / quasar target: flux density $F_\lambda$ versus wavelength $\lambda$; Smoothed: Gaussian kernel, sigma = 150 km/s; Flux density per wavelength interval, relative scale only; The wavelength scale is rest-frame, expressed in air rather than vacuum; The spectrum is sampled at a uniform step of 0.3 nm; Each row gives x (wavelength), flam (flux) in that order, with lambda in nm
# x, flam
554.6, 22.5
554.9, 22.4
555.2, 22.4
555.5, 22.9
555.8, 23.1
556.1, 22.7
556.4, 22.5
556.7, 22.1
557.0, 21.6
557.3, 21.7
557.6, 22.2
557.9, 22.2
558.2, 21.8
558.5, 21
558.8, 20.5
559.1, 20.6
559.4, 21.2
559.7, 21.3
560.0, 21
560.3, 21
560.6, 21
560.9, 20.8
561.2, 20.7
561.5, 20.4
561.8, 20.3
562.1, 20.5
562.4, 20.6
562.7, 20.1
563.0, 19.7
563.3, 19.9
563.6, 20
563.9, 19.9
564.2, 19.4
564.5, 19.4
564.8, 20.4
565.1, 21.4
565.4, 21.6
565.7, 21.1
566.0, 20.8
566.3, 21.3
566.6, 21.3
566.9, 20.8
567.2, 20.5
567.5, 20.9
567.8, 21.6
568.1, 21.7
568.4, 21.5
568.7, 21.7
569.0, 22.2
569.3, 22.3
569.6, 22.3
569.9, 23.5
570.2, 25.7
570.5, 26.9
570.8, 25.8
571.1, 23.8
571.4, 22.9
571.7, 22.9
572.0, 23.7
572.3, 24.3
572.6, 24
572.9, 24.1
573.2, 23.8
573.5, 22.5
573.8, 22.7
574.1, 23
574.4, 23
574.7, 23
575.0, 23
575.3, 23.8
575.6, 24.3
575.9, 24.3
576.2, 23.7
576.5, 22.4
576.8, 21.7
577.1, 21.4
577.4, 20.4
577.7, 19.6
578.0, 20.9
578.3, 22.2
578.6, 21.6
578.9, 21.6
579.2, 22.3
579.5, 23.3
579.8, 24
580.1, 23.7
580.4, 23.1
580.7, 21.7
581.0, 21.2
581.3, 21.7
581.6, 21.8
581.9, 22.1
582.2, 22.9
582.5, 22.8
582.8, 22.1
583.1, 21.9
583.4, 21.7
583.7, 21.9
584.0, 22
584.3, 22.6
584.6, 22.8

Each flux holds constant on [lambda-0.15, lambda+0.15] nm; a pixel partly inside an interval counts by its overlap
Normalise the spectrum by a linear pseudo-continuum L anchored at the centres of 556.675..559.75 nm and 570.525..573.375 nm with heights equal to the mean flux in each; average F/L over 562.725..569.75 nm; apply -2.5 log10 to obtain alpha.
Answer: 0.10 mag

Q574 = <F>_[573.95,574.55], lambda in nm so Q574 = 23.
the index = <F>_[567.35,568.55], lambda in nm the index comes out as 21.4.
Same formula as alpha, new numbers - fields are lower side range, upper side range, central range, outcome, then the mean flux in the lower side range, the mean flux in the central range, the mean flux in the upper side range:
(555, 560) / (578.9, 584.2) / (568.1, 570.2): -0.02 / 21.8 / 22.5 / 22.3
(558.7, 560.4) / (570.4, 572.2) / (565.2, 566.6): 0.08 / 20.9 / 21.2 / 24.3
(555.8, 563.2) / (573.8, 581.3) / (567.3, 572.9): -0.06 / 21.2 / 23.2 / 22.5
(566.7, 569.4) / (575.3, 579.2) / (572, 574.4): -0.08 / 21.4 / 23.5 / 22.1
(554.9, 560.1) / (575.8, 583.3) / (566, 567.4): 0.05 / 21.8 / 21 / 22.2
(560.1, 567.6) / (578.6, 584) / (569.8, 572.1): -0.15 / 20.6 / 24.4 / 22.3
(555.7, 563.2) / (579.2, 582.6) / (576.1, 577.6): 0.03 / 21.2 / 21.8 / 22.6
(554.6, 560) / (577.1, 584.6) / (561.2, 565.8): 0.08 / 21.9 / 20.3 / 22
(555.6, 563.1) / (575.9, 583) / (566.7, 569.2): 0.01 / 21.2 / 21.4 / 22.1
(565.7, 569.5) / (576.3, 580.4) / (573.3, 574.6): -0.05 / 21.4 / 22.8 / 22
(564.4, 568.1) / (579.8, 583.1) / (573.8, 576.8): -0.07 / 21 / 23.3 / 22.4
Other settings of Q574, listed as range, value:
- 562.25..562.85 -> 20.3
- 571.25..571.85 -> 22.9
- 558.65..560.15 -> 20.9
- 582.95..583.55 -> 21.8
